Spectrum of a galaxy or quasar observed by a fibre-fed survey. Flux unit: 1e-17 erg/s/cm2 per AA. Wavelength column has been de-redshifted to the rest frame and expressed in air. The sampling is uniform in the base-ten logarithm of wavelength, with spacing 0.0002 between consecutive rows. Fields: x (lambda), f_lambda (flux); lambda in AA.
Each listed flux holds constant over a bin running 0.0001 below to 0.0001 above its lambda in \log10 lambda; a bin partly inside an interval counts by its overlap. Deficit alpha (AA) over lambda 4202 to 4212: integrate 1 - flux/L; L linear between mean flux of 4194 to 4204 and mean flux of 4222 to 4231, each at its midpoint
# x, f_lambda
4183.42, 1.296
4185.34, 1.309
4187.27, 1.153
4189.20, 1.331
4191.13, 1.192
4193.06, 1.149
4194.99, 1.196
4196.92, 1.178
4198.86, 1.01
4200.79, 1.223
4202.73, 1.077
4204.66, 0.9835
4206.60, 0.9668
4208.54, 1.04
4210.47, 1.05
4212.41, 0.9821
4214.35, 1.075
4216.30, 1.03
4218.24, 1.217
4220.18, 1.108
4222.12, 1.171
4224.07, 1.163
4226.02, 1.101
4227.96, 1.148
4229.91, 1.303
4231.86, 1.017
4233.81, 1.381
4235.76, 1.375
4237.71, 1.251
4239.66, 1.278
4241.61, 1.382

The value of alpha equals 1.1 AA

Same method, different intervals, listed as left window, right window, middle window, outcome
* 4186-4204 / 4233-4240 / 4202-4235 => 3.9 AA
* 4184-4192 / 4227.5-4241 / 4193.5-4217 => 3.4 AA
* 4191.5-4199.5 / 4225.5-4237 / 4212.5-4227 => 1.0 AA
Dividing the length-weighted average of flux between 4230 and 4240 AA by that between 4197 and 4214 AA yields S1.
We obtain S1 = 1.2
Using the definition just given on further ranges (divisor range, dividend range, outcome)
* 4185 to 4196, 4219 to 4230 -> 0.95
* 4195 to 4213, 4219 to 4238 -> 1.13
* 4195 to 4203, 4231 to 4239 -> 1.11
